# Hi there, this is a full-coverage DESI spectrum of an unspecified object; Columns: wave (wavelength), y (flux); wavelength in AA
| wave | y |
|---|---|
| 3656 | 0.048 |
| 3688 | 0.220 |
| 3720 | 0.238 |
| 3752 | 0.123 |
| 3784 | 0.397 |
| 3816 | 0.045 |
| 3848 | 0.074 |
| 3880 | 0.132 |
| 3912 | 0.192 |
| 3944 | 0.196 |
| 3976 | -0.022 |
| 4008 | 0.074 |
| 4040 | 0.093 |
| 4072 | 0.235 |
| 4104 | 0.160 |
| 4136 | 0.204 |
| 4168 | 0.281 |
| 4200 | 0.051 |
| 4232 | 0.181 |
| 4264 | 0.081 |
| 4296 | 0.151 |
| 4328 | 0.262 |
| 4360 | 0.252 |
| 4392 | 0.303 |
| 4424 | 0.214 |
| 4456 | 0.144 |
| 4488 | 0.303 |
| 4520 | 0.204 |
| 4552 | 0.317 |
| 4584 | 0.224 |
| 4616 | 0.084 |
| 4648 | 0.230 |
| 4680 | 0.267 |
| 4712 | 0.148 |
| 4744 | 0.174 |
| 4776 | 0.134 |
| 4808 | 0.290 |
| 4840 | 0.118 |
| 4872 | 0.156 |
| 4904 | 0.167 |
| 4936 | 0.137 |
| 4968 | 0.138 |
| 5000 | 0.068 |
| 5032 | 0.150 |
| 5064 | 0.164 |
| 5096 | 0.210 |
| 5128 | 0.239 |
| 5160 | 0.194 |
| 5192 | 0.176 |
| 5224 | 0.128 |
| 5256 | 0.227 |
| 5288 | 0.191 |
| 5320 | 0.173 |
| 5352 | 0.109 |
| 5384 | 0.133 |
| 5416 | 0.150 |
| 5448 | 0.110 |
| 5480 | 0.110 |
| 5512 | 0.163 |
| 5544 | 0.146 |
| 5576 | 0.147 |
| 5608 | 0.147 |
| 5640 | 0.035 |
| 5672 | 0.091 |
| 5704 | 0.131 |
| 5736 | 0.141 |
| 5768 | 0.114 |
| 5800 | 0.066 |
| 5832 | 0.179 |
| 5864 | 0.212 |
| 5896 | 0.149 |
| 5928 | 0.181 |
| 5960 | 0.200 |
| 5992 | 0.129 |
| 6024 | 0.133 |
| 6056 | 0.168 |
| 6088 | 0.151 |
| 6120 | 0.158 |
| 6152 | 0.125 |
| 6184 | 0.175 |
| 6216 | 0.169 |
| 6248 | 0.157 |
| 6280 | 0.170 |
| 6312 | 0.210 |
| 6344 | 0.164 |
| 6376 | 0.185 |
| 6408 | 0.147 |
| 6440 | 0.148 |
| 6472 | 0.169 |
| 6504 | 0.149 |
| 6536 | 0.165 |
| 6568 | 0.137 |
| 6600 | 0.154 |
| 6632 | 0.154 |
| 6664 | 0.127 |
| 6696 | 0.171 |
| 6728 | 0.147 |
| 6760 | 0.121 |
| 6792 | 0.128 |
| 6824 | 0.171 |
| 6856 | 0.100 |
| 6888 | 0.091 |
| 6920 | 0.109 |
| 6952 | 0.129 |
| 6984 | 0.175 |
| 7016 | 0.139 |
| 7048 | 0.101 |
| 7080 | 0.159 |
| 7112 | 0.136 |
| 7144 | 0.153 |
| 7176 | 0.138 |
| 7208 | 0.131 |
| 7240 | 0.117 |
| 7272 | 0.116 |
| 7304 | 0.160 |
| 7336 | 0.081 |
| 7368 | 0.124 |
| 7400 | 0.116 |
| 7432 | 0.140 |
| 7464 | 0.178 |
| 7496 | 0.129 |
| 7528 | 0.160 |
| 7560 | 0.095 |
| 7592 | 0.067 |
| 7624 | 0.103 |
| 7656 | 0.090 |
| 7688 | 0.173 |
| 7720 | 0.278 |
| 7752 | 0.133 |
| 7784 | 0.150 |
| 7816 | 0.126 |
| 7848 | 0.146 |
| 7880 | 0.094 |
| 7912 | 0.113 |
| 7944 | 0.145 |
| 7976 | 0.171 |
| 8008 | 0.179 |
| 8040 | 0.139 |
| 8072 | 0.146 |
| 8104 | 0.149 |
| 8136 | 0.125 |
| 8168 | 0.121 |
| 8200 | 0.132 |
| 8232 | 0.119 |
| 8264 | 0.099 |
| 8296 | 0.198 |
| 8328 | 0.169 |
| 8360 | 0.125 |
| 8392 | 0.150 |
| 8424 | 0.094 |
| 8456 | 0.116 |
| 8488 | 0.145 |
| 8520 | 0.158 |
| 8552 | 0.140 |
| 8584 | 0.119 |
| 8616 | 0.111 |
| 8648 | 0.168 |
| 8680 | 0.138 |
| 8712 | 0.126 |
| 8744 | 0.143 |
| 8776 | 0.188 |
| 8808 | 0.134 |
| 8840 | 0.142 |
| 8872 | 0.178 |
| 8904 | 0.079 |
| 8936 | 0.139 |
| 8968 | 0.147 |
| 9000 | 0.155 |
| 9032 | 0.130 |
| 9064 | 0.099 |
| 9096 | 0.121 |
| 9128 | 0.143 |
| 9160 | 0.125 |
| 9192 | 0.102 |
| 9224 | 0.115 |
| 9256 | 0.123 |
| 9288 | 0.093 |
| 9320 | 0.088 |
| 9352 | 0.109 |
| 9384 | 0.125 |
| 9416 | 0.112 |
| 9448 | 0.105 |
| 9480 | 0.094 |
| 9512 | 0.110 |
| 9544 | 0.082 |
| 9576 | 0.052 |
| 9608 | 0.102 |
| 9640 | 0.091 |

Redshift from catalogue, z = 1.07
